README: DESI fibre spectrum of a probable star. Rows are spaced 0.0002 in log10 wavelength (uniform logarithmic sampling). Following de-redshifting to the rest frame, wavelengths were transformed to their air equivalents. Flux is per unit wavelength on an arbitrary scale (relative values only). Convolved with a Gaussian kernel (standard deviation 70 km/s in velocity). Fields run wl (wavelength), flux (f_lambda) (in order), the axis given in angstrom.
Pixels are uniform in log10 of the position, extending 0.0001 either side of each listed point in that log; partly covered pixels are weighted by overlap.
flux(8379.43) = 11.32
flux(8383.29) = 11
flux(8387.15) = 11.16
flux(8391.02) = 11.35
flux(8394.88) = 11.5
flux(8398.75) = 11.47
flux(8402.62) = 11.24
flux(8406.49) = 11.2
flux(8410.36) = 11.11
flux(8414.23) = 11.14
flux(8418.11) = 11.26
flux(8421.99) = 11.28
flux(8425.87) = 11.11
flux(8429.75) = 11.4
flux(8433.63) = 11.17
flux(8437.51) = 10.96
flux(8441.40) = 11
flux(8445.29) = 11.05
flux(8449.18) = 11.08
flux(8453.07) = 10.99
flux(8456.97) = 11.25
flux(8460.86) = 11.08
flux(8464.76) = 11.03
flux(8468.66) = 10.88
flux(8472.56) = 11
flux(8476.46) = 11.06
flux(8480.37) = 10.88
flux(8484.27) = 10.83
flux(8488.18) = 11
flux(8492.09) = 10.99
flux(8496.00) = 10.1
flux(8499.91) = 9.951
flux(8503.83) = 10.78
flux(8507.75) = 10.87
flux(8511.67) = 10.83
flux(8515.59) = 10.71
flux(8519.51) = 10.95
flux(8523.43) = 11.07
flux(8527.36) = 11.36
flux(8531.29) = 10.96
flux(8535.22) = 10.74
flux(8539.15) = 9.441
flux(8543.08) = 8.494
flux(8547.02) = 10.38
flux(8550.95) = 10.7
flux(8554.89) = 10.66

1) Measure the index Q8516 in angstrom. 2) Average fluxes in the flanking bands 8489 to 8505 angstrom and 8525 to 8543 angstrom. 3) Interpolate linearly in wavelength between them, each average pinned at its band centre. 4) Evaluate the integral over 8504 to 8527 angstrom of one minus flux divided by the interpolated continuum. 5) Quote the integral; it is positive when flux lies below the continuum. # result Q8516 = -1.0 angstrom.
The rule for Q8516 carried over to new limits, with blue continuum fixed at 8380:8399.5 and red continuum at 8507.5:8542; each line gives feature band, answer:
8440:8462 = -0.1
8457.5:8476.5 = -0.1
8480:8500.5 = 0.4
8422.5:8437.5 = -0.1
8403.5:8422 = 0.0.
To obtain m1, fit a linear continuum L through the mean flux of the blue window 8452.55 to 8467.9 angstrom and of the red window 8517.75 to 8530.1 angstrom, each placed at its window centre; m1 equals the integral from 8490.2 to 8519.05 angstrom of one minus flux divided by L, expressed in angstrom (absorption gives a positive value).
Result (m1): 1.3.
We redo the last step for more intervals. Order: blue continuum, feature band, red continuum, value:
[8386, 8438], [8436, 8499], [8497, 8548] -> -0.4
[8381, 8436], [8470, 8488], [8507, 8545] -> -0.2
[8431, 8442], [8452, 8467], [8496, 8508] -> -0.3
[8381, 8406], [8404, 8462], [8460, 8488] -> -0.1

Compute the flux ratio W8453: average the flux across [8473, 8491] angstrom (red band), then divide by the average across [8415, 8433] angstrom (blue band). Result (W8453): 1.0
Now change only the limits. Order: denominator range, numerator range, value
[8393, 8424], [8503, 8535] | 0.97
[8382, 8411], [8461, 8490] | 0.97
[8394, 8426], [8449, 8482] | 0.98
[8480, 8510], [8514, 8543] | 0.99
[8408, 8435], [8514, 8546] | 0.93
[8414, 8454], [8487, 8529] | 0.97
